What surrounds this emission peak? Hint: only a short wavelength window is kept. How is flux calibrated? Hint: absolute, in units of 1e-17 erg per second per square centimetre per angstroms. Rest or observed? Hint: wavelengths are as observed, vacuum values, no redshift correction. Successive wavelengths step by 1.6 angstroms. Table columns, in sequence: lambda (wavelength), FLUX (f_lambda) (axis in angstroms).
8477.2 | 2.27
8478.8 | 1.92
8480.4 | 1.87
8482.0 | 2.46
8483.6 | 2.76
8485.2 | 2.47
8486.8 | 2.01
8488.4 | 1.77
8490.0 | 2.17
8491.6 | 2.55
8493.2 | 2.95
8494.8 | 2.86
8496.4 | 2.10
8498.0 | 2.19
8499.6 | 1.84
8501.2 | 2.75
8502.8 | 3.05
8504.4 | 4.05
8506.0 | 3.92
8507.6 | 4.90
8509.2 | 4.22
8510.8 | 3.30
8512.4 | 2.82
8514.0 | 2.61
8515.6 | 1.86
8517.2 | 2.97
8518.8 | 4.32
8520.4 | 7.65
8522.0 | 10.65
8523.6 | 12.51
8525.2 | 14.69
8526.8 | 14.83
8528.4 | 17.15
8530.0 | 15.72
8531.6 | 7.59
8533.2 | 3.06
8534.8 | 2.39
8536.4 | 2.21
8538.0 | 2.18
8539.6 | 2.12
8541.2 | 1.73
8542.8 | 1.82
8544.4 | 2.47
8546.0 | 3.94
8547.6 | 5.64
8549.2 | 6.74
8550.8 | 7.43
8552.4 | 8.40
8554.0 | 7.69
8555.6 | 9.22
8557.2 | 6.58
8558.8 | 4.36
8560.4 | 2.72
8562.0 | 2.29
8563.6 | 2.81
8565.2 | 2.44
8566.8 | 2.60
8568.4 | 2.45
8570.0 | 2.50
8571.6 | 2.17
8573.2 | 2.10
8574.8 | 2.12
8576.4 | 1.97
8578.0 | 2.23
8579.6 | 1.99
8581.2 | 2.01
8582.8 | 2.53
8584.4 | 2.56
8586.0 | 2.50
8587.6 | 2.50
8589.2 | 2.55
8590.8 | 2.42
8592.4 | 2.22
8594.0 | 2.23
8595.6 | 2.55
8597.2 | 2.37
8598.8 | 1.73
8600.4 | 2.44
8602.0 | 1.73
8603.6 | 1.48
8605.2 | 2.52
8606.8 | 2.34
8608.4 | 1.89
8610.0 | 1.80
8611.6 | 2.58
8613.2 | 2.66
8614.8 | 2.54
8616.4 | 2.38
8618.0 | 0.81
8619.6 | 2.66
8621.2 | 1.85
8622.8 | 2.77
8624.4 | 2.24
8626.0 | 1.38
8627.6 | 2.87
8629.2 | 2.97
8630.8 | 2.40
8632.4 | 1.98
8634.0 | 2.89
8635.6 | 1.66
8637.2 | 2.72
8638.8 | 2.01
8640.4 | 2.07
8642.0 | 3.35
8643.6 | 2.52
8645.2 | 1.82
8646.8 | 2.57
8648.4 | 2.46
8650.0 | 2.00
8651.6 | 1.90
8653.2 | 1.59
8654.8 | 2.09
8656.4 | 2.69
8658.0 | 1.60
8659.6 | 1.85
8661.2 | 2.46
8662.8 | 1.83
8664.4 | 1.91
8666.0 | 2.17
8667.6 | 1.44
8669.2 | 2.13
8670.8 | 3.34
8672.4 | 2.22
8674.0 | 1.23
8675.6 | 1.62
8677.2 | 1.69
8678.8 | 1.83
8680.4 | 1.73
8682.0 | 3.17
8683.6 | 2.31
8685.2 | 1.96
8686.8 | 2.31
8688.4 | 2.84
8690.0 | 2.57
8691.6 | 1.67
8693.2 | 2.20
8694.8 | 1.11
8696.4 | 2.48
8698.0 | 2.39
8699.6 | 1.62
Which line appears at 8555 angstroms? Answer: [N II]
